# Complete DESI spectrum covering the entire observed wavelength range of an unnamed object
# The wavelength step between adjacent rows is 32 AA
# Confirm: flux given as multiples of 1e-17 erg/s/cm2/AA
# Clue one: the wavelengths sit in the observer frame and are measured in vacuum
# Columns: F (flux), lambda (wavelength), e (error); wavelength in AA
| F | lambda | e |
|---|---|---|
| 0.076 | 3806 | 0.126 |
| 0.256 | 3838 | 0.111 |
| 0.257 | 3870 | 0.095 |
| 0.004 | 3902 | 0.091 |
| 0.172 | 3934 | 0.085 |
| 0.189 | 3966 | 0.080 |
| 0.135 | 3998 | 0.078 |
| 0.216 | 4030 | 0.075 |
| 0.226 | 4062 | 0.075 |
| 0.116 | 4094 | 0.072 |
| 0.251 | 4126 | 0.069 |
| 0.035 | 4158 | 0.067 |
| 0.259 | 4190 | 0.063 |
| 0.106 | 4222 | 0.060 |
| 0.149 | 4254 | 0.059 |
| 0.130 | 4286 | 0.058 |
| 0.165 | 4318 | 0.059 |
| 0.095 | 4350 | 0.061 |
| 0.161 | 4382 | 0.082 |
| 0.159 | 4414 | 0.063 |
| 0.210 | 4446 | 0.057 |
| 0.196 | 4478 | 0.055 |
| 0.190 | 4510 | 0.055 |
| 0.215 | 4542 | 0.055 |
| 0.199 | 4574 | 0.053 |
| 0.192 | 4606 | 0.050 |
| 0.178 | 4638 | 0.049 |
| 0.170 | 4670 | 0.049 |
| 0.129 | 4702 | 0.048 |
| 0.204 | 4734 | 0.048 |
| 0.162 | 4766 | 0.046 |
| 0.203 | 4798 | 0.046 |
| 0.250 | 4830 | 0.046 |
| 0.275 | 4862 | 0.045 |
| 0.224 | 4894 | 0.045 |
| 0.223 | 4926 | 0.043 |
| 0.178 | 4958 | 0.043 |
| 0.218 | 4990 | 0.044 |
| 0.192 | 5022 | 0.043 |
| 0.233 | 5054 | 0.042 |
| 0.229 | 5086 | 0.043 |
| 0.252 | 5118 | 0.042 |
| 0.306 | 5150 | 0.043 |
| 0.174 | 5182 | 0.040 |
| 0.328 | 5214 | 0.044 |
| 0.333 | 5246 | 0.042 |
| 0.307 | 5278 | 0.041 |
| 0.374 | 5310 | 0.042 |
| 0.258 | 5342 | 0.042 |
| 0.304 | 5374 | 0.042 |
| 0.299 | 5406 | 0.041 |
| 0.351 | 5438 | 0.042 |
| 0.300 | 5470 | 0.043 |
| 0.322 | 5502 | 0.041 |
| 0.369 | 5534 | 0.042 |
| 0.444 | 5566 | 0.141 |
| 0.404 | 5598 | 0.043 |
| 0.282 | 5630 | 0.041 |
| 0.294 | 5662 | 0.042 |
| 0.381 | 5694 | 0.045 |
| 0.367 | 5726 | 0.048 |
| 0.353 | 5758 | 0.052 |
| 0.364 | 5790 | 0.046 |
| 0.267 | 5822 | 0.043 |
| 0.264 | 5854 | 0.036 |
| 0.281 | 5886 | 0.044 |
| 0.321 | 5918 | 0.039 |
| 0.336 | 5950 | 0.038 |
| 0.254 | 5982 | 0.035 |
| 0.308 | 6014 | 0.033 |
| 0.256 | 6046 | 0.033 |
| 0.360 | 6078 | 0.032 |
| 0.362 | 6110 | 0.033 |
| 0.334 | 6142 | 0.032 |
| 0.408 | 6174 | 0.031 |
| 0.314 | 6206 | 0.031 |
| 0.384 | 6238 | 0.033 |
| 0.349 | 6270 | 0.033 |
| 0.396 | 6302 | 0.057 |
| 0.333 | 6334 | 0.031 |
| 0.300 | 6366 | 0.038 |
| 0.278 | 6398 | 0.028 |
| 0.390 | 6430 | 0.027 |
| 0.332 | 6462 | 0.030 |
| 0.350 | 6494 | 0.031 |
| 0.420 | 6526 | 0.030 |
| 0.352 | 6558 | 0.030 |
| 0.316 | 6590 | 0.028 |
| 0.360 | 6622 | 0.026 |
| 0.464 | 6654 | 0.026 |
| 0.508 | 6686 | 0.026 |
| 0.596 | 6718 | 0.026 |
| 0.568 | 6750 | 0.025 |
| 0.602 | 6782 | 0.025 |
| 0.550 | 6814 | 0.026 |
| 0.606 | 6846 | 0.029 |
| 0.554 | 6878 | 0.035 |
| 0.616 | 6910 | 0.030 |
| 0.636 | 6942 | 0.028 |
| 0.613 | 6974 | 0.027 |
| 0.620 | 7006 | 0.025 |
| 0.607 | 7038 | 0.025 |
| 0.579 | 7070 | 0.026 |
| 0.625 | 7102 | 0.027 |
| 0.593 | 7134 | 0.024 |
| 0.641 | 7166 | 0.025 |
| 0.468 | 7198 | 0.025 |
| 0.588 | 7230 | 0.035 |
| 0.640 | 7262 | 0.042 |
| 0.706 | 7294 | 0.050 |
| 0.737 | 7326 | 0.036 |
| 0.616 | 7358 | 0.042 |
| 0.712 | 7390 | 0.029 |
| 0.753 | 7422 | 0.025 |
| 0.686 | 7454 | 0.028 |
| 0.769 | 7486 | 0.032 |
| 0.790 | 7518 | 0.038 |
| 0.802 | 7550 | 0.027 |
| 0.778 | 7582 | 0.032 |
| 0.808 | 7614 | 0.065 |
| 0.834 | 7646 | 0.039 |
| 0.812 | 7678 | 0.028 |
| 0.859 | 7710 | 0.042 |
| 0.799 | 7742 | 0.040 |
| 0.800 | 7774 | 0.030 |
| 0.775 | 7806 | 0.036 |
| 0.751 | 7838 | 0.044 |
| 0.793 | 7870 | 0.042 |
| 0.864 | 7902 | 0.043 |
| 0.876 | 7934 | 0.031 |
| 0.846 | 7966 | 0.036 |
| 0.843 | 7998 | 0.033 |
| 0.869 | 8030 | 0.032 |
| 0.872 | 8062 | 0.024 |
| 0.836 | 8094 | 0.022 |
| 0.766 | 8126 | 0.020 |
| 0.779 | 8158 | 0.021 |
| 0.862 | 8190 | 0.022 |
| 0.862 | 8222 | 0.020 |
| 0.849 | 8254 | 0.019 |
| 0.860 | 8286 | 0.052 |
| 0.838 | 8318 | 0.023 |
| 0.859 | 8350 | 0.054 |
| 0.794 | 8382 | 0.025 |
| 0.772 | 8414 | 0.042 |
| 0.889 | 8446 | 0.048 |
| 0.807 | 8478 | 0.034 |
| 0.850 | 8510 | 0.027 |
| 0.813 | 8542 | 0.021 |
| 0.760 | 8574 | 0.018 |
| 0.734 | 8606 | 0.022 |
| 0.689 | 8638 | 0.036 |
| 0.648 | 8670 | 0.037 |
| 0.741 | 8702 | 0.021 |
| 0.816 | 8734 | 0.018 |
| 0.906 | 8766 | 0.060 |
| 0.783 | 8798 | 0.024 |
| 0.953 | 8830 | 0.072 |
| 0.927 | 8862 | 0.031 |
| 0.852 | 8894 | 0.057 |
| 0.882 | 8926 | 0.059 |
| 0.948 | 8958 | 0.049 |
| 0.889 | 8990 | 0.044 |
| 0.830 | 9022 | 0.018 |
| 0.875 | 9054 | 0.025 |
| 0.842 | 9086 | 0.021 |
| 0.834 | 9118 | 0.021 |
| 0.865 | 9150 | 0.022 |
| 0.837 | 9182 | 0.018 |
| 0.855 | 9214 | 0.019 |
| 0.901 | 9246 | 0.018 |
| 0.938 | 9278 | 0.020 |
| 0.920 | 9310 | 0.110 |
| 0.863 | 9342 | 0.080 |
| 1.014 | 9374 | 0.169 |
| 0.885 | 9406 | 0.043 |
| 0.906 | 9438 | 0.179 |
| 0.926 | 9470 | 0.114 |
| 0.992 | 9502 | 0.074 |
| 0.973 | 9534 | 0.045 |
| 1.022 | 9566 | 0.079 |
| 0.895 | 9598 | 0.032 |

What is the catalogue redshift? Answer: 0.671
